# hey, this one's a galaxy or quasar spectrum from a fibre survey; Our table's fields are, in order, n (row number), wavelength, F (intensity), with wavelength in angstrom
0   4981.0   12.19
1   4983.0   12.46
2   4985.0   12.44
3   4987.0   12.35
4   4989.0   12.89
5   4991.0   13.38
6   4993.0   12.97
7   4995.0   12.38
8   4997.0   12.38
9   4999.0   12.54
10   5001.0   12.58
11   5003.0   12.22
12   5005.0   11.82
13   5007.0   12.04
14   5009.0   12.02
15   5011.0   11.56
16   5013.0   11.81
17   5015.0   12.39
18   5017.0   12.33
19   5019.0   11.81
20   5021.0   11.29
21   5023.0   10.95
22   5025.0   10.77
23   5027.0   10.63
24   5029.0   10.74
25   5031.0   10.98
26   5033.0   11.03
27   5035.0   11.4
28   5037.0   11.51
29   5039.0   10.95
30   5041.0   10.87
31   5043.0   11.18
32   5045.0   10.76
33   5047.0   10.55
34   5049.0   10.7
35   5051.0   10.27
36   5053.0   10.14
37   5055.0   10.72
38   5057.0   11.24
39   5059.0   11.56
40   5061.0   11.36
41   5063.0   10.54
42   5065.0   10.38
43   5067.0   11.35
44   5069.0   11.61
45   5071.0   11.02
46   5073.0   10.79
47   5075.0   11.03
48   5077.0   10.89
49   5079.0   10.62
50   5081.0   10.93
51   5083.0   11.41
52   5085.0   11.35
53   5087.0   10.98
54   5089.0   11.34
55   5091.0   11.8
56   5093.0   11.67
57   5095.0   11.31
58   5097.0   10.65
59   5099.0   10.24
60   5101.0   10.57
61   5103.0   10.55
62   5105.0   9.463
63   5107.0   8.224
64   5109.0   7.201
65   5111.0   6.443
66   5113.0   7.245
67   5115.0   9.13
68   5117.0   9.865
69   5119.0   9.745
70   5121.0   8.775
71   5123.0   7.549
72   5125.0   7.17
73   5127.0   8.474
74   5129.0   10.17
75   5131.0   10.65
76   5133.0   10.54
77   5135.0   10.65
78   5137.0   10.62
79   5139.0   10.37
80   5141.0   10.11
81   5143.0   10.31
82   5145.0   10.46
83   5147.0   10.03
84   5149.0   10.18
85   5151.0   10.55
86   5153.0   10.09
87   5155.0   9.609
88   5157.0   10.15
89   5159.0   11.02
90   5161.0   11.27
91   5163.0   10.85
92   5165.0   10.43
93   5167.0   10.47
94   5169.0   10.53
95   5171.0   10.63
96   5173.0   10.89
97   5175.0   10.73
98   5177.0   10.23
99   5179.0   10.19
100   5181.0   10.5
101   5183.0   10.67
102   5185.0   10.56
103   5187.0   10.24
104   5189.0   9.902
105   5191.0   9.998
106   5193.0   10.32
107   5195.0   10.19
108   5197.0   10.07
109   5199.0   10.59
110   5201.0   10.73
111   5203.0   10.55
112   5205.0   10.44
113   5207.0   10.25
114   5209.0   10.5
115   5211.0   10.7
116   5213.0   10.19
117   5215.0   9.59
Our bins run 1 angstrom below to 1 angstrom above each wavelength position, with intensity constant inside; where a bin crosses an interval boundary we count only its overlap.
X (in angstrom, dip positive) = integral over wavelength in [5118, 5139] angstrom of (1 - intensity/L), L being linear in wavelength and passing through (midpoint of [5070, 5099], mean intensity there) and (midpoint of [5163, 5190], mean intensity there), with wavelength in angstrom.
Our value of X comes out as 2.6 angstrom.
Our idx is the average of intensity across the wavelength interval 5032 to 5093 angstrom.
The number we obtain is 11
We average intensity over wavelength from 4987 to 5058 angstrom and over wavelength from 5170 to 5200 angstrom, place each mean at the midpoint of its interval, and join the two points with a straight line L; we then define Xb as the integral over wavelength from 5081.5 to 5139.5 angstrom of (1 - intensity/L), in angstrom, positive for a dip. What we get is 5.9 angstrom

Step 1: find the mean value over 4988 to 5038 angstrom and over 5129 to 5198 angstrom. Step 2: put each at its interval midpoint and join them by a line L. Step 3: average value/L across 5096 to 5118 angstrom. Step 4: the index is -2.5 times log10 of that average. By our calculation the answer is 0.21 mag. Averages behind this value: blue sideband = 11.9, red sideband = 10.4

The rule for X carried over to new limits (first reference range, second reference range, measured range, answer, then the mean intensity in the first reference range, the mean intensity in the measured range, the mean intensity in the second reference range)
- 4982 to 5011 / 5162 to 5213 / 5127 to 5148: 1.3 angstrom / 12.4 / 10.3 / 10.4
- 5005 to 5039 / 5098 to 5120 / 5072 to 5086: -1.7 angstrom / 11.4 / 11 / 8.97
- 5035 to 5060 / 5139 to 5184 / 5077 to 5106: -0.5 angstrom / 10.9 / 10.9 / 10.4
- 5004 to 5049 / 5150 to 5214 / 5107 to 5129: 5.2 angstrom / 11.3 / 8.25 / 10.4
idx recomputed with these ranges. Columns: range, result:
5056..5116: 10.4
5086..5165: 9.9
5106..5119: 8.15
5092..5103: 10.9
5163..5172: 10.6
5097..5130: 8.86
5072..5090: 11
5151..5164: 10.5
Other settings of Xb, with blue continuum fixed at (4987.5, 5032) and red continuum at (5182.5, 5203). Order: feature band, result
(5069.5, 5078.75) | 0.35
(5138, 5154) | 0.71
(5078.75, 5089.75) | 0.15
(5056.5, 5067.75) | 0.41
